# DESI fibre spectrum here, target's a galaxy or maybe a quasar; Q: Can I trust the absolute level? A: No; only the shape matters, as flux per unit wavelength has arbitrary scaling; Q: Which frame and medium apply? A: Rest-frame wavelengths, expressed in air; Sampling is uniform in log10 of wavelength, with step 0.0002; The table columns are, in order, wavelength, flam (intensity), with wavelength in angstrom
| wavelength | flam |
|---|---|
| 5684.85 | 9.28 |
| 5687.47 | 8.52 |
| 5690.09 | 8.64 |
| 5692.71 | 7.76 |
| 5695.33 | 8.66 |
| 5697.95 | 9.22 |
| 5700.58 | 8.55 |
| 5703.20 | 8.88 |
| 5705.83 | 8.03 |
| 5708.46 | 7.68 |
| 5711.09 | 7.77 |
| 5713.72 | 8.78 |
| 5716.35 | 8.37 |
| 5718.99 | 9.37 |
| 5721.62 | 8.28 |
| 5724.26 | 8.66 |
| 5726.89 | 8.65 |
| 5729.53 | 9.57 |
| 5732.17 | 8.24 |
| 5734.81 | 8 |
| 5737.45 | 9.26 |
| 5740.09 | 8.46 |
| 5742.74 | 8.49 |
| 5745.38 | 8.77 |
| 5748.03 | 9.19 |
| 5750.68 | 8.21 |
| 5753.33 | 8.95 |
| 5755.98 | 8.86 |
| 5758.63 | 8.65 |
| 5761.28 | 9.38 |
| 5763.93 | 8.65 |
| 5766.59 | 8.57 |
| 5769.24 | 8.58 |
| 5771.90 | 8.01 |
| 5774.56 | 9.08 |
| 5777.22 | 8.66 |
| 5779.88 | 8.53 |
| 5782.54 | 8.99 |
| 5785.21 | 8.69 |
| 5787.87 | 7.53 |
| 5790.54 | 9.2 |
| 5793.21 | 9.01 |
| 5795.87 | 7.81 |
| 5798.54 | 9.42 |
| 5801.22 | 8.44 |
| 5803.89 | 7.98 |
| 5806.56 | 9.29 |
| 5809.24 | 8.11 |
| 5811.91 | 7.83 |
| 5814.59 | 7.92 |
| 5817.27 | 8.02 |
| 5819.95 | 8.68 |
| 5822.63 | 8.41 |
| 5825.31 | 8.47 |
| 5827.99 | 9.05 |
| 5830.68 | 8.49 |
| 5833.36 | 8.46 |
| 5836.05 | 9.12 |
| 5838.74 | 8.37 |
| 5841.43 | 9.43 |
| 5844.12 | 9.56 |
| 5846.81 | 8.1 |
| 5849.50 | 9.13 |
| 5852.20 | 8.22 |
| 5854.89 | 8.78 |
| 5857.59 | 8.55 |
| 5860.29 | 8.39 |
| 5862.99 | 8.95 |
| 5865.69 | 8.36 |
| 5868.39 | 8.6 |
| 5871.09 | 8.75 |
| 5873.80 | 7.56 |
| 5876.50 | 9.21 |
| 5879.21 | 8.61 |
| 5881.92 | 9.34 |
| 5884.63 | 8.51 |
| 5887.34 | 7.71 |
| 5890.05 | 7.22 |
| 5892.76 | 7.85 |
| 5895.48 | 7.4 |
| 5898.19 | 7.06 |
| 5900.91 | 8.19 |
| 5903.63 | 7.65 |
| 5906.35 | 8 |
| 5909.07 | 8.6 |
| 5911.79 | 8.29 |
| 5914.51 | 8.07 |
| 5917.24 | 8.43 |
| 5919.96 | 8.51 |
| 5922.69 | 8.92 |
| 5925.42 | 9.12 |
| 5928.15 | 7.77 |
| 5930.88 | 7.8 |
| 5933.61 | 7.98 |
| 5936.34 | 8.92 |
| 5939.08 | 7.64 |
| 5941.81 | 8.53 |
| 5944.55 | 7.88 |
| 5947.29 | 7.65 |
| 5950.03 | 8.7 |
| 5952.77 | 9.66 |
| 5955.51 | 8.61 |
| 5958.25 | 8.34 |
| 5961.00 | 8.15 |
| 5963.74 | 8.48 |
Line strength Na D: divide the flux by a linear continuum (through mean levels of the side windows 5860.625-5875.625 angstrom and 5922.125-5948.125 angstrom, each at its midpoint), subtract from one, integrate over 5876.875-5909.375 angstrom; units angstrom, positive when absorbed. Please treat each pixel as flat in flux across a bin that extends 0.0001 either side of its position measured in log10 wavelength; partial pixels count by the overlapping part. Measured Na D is 1.3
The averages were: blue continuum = 8.47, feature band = 8.03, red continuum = 8.21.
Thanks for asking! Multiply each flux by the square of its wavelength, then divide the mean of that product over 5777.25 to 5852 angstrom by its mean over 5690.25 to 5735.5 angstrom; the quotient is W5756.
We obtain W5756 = 1.0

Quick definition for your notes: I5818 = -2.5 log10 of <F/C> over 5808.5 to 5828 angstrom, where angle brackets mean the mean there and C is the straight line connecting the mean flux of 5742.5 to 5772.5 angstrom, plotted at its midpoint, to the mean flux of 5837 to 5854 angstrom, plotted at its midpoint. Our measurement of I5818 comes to 0.07 mag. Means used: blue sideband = 8.72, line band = 8.27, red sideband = 8.81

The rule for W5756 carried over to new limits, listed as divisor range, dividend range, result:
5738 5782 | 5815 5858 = 1.02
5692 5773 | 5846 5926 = 1.02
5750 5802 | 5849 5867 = 1.02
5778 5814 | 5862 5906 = 0.99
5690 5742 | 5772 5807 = 1.04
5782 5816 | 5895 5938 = 1.01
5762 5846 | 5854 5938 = 0.99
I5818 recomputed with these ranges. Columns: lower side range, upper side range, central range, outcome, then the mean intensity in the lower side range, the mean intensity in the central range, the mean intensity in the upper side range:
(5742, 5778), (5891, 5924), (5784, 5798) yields 0.010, 8.72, 8.5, 8.07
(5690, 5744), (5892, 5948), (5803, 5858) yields -0.035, 8.54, 8.58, 8.12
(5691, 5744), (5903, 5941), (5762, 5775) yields -0.014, 8.54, 8.58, 8.28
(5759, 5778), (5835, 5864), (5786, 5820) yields 0.043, 8.7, 8.4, 8.78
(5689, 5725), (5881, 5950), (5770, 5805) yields -0.030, 8.47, 8.57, 8.13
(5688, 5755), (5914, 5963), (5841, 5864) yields -0.038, 8.58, 8.76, 8.38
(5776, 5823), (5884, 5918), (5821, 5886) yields -0.067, 8.47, 8.68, 7.9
